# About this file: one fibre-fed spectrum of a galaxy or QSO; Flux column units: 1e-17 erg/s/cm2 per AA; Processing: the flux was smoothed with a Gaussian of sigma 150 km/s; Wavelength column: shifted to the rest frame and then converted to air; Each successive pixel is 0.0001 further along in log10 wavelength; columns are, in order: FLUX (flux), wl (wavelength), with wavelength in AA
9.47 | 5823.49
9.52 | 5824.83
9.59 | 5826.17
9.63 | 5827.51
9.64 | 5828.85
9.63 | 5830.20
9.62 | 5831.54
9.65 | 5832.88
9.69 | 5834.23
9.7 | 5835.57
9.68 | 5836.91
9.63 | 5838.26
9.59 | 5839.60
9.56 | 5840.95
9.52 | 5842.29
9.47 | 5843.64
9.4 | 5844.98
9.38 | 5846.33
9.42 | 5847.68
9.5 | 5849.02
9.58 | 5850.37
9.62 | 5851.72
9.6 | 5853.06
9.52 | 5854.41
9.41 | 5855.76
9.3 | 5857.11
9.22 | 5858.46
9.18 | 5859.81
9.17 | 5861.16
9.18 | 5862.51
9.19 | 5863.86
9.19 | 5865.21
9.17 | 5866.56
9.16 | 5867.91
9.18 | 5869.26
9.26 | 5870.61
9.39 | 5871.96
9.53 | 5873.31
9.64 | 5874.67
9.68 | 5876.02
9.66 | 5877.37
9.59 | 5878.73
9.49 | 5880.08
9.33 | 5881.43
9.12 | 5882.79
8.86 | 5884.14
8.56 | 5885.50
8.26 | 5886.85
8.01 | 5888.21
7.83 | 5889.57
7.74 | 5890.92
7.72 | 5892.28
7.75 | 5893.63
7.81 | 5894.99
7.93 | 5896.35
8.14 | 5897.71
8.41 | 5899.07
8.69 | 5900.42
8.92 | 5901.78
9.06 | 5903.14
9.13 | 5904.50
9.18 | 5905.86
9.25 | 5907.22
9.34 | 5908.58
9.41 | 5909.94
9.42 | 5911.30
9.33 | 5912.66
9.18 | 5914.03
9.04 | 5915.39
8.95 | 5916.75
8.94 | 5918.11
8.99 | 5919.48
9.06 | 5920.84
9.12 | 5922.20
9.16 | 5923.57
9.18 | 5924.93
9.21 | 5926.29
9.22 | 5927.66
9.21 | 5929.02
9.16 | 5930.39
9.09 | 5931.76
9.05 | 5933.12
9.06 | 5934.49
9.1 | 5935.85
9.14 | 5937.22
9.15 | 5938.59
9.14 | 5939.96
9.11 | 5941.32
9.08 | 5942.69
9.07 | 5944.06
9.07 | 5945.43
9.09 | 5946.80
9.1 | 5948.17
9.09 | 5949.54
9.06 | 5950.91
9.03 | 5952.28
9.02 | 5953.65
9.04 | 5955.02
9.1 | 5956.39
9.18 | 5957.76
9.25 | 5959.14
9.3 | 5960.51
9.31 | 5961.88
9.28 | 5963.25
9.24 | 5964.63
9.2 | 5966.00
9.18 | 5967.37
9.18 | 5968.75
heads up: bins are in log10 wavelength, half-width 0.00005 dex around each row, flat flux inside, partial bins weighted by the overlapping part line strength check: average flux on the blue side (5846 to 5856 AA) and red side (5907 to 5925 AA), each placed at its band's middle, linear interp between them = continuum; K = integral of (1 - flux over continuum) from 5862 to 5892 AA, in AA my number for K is 1.1 AA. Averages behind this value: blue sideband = 9.51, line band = 9.03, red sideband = 9.17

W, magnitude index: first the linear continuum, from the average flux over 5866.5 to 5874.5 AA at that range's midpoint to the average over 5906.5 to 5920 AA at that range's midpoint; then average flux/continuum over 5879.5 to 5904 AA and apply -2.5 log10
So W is 0.101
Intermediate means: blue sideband 9.31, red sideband 9.18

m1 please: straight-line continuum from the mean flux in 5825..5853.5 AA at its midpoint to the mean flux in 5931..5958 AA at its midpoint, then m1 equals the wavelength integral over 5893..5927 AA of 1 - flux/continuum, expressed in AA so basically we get 1.2 AA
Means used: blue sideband 9.58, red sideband 9.09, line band 8.9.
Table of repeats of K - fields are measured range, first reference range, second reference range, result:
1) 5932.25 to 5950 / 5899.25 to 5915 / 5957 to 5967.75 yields 0.2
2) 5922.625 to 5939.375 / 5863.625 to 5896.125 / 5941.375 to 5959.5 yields -0.2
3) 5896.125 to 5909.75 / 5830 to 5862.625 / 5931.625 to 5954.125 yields 0.6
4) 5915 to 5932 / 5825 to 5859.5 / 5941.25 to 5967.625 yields 0.3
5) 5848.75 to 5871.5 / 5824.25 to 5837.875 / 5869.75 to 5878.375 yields 0.6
